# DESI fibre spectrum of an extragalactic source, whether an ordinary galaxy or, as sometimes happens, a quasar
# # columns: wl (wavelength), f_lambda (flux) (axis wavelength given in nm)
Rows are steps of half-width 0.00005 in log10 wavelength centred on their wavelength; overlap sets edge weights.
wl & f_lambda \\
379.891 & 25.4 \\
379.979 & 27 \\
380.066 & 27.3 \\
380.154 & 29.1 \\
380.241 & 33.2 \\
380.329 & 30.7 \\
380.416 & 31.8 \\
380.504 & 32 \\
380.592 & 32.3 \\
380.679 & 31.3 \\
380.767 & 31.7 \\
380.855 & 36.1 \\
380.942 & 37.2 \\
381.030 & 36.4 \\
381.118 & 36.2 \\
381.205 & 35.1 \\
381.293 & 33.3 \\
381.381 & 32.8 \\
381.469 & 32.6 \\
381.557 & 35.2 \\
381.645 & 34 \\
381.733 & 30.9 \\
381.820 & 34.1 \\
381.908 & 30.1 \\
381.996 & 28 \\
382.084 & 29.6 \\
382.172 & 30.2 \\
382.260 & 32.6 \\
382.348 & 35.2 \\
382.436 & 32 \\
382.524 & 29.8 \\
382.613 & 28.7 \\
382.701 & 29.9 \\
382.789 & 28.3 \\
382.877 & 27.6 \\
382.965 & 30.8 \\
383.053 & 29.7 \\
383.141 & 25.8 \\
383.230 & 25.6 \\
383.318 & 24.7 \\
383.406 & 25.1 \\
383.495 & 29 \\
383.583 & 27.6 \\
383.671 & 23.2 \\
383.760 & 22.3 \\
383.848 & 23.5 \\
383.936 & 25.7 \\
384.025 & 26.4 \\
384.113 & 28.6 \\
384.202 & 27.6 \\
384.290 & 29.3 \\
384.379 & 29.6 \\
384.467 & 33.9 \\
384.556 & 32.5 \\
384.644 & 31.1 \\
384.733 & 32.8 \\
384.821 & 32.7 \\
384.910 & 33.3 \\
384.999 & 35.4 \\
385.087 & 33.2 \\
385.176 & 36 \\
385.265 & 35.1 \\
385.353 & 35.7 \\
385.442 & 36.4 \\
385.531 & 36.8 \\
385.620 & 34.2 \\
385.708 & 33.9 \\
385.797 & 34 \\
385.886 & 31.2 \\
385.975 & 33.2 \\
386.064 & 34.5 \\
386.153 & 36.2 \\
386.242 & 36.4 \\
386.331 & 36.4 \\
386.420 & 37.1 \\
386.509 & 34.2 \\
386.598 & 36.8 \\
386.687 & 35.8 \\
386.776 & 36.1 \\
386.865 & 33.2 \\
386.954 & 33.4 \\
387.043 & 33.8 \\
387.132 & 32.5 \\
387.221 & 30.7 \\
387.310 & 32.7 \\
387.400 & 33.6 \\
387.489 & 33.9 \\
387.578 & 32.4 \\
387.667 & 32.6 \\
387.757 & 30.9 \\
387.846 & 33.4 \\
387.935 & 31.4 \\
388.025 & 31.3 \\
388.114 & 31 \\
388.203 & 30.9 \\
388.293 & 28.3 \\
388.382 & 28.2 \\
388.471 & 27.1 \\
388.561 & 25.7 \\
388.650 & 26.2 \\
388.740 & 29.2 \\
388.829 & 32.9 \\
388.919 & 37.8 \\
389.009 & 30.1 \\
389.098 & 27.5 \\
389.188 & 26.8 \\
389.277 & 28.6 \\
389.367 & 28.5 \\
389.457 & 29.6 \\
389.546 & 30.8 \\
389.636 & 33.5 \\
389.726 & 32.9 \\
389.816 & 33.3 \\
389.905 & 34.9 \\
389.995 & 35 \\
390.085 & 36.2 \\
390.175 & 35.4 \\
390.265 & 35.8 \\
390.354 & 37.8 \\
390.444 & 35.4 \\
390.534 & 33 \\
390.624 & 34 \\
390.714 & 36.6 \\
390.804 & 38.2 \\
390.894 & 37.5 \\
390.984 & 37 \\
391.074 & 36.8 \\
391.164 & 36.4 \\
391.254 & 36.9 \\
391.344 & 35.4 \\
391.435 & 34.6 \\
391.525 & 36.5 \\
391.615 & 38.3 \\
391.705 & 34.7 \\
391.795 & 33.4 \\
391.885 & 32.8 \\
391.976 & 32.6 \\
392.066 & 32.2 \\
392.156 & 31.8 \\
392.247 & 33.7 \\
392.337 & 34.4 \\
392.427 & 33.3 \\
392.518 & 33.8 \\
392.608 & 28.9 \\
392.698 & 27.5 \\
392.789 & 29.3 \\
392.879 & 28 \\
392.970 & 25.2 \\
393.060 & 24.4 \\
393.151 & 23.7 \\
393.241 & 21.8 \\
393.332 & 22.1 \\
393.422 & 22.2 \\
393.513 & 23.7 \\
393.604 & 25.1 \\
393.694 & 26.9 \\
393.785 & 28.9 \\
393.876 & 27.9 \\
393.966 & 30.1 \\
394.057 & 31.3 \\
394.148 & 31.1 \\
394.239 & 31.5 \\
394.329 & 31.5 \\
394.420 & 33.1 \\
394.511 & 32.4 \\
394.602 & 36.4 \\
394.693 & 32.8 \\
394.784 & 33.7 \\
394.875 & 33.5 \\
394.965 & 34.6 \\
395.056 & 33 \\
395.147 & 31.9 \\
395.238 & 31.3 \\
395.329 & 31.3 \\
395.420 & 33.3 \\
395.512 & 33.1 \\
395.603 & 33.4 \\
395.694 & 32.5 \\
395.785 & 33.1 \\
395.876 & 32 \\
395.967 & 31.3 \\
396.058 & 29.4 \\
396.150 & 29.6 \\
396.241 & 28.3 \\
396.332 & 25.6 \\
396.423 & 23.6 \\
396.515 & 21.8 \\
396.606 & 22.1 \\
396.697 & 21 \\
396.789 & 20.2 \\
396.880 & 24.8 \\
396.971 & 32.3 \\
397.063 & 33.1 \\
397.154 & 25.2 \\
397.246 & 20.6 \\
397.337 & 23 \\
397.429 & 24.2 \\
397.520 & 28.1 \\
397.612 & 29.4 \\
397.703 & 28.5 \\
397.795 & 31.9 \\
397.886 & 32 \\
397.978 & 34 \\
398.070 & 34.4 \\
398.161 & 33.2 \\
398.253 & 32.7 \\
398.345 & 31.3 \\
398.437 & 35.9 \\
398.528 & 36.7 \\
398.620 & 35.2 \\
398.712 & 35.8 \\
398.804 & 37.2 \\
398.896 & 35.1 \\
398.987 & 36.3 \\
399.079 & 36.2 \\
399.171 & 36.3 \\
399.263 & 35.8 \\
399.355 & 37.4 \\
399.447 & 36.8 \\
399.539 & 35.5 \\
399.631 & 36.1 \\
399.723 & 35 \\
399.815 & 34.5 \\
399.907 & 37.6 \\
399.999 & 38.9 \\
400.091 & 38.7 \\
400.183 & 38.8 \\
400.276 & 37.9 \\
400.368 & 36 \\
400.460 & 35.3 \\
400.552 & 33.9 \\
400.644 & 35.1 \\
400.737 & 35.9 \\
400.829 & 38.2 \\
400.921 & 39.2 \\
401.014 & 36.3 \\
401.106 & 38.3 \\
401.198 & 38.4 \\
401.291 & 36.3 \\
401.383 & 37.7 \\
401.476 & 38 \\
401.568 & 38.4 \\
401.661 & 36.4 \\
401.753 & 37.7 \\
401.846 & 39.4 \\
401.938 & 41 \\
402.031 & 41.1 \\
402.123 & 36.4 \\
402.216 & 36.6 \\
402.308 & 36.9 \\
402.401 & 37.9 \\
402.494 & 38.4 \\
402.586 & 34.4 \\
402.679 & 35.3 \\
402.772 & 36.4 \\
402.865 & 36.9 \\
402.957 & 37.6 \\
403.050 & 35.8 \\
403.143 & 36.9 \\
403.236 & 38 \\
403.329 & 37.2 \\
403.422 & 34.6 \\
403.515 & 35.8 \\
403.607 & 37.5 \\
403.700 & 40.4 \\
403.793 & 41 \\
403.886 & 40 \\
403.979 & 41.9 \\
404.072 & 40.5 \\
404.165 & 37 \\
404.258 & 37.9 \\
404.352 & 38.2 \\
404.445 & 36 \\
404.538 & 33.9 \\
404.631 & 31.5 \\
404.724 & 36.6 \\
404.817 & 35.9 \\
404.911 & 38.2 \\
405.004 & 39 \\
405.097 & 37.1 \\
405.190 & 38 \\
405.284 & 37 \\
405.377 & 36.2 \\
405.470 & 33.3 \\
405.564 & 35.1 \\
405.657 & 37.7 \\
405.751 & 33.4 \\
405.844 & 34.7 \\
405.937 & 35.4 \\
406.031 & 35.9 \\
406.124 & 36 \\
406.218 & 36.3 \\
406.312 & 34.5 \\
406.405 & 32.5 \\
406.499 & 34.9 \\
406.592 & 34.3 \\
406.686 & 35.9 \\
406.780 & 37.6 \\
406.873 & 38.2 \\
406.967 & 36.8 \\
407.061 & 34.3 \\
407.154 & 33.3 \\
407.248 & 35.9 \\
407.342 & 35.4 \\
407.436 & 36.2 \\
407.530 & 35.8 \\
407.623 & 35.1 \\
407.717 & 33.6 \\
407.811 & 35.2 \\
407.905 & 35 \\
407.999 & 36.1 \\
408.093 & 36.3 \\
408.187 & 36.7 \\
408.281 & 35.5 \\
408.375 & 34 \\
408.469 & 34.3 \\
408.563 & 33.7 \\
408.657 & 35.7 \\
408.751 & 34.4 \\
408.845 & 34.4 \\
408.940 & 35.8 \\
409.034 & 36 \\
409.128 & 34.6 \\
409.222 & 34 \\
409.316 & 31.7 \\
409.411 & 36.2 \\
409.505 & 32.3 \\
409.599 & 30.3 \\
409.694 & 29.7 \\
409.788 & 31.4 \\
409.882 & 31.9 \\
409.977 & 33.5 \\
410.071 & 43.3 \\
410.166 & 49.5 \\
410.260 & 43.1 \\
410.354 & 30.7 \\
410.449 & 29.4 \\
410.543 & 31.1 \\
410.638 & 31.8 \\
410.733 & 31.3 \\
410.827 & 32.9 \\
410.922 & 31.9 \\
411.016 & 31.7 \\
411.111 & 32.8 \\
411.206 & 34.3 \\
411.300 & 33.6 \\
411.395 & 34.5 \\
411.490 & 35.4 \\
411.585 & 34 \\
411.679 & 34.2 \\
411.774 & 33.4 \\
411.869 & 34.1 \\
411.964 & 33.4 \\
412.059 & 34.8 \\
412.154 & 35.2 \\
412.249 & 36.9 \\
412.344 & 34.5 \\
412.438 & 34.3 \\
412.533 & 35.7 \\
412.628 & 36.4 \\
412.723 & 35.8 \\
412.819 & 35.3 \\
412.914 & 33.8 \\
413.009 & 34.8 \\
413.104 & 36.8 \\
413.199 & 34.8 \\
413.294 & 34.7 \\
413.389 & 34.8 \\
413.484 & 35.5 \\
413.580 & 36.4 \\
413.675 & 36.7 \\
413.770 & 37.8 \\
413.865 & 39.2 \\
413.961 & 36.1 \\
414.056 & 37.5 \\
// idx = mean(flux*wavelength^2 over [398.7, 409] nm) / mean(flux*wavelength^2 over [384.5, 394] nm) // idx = 1.22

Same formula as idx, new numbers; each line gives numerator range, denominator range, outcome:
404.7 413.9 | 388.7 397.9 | 1.23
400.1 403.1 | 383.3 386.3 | 1.30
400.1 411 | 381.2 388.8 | 1.27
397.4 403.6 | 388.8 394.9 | 1.18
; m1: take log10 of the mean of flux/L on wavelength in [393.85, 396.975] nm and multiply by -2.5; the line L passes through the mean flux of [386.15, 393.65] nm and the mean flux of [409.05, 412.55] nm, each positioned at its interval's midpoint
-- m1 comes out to 0.09 mag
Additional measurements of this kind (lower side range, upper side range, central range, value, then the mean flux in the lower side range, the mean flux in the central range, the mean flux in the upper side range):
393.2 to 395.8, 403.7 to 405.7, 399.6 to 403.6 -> -0.06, 30.4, 37.1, 37.3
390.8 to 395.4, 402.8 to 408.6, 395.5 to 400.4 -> 0.05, 31.4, 31.8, 36.2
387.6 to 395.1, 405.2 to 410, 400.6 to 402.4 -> -0.13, 31.6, 37.8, 34.8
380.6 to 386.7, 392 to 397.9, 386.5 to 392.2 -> -0.09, 31.8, 33.1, 29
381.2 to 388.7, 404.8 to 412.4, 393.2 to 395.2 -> 0.10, 31.4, 29.8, 34.9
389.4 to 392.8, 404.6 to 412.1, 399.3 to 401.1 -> -0.06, 34.2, 36.7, 34.9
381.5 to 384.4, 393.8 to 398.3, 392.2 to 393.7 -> 0.09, 28.8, 27.3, 29.9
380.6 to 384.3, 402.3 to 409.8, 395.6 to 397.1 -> 0.21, 30.1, 27.7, 35.8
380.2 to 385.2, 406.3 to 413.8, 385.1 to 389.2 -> -0.05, 30.7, 32.8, 34.8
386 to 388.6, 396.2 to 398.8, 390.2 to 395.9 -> -0.05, 32.8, 32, 28.9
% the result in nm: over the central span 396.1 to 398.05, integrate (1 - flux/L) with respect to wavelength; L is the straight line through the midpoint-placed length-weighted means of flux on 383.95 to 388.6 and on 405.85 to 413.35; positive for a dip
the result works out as 0.40 nm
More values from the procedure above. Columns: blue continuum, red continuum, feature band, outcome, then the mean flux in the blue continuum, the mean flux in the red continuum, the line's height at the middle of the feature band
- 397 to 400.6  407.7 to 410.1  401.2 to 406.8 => -0.46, 33.7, 34.4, 34.1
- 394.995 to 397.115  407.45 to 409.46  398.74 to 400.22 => -0.29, 29.1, 35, 30.7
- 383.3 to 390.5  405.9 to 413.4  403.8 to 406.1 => -0.17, 31.9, 34.8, 34.2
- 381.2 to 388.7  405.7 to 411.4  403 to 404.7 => -0.17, 31.4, 34.7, 34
